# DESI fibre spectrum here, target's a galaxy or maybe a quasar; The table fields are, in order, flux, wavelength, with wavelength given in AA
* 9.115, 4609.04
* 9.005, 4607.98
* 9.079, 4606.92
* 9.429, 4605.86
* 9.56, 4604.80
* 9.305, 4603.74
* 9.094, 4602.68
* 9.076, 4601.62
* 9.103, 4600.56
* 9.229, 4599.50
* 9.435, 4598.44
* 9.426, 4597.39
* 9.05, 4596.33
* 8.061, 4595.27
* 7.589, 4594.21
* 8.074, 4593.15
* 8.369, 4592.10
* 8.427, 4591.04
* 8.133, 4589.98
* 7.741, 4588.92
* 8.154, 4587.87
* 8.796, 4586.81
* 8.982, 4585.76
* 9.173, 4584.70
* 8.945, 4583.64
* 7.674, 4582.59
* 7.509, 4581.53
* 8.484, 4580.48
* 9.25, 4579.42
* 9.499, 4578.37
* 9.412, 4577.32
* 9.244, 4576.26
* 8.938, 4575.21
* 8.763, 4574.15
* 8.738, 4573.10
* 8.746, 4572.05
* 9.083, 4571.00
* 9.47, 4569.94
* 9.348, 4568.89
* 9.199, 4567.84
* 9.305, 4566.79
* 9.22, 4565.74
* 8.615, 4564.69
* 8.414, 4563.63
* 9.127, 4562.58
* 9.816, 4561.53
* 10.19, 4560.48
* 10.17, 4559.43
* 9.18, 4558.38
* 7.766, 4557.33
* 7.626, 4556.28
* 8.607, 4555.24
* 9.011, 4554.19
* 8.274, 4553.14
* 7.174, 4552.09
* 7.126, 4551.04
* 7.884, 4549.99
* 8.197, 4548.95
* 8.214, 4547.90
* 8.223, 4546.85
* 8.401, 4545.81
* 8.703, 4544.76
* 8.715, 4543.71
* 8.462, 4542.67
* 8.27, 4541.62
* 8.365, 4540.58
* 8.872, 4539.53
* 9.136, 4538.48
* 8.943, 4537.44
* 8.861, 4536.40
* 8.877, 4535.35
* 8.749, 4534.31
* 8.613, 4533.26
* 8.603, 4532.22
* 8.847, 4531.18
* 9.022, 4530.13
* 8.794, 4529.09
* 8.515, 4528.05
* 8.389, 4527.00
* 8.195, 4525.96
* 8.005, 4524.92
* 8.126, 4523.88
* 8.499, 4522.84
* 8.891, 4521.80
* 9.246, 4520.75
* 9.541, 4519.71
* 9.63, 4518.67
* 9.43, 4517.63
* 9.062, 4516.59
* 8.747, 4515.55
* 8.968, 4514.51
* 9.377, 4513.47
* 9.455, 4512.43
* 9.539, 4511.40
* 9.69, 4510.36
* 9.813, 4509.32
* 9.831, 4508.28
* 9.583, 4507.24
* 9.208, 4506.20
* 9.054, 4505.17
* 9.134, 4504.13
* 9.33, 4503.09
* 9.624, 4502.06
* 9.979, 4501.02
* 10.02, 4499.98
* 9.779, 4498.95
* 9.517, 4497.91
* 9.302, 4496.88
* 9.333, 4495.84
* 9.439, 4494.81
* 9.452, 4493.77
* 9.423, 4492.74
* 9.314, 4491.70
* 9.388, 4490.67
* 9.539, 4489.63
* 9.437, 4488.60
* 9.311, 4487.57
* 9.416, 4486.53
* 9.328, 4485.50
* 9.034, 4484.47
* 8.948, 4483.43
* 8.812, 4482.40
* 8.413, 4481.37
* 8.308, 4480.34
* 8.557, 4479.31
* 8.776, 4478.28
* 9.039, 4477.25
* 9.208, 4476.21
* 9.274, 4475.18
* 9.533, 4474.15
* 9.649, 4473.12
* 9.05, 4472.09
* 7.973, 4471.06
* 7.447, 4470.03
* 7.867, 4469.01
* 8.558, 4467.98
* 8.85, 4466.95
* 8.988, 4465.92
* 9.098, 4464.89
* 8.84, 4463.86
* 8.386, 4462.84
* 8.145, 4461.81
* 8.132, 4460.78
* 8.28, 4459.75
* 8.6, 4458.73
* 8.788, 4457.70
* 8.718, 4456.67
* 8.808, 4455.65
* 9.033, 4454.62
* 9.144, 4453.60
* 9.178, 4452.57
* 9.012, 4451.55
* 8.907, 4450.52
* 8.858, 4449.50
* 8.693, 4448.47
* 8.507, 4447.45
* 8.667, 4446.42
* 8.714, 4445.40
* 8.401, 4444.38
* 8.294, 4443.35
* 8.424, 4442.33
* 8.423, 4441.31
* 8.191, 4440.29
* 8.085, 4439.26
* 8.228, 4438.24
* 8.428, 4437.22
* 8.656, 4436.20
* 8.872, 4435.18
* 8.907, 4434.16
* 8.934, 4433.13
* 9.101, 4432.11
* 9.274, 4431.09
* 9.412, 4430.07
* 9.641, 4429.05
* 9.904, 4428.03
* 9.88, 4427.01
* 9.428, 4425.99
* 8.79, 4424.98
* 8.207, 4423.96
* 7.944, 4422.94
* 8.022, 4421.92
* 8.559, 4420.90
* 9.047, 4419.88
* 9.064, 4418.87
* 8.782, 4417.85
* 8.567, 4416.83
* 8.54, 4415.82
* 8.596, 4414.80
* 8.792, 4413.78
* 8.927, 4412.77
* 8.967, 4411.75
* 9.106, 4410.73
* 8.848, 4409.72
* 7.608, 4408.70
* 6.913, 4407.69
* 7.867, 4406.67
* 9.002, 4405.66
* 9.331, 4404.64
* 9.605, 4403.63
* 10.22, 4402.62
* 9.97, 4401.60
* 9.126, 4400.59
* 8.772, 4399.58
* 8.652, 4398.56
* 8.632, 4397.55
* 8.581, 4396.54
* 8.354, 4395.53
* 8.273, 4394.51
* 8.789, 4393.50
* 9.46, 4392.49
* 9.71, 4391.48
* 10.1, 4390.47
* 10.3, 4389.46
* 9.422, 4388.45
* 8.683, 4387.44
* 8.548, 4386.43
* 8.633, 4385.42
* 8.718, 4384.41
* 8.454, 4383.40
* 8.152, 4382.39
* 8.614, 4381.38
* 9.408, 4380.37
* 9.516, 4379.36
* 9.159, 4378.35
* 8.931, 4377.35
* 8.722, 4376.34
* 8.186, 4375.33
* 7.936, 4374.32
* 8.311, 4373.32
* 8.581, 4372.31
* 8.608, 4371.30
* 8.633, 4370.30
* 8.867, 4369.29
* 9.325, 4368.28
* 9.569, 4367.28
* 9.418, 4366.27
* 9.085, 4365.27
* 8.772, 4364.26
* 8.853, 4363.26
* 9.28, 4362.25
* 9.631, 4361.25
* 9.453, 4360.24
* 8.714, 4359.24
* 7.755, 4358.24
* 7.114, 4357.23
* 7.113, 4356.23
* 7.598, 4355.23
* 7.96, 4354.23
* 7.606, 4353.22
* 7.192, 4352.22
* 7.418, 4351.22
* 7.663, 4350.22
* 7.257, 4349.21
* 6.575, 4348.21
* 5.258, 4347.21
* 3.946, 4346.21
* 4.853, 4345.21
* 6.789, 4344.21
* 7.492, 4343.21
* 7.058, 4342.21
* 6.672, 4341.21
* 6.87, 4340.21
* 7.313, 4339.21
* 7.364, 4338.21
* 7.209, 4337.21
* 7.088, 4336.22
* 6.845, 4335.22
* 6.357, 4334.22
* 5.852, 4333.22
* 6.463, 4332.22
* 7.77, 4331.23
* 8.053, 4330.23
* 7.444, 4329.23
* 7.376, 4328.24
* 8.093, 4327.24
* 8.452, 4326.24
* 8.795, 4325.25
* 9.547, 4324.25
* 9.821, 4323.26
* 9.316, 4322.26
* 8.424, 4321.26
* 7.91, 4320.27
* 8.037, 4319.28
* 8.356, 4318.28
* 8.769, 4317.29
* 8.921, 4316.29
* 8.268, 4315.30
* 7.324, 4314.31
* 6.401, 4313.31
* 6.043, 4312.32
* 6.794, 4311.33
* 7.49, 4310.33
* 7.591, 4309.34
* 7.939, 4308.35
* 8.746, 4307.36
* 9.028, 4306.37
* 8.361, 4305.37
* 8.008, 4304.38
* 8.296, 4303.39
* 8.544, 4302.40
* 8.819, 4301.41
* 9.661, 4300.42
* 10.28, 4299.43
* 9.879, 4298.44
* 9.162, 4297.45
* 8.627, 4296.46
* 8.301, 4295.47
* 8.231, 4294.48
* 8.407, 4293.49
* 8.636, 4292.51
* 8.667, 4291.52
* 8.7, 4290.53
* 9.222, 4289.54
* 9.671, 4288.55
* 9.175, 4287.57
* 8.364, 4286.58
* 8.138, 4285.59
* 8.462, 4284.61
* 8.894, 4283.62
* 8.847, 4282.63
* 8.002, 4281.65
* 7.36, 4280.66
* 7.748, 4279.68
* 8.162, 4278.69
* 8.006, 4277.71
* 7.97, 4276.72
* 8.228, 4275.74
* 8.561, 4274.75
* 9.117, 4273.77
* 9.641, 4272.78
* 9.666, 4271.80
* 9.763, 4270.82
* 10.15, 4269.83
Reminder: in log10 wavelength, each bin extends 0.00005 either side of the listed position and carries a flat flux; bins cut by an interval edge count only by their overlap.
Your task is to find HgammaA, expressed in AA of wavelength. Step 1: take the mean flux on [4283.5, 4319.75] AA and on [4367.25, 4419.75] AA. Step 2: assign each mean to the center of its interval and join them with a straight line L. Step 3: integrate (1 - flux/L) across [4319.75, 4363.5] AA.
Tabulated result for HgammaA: 5.5 AA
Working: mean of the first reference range 8.43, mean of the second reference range 8.85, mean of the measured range 7.53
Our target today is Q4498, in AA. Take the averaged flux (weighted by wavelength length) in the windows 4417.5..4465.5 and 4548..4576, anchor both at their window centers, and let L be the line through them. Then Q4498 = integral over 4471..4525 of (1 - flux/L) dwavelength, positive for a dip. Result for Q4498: -2.9 AA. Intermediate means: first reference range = 8.75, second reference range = 8.77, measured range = 9.23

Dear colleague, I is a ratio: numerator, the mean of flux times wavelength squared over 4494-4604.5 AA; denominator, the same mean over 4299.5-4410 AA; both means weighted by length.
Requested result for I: 1.18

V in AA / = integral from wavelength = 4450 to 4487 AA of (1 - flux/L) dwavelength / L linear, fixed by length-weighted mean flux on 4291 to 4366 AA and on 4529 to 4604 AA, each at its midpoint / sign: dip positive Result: -1.8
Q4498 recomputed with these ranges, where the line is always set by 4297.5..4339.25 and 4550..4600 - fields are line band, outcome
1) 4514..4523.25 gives -0.6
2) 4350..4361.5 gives 0.3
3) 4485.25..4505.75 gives -2.3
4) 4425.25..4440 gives -1.2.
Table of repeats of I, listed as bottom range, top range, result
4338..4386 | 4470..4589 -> 1.20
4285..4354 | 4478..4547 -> 1.26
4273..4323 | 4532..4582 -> 1.17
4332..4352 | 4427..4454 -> 1.39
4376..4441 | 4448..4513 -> 1.06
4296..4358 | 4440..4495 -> 1.22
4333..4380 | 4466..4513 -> 1.25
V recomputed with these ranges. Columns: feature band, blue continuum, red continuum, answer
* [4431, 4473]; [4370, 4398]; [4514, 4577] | 0.9 AA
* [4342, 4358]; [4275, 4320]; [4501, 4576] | 3.1 AA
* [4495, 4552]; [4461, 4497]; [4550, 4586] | -0.3 AA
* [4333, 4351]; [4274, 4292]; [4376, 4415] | 4.3 AA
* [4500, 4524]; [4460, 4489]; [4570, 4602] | -1.5 AA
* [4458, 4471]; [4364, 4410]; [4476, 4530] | 0.9 AA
